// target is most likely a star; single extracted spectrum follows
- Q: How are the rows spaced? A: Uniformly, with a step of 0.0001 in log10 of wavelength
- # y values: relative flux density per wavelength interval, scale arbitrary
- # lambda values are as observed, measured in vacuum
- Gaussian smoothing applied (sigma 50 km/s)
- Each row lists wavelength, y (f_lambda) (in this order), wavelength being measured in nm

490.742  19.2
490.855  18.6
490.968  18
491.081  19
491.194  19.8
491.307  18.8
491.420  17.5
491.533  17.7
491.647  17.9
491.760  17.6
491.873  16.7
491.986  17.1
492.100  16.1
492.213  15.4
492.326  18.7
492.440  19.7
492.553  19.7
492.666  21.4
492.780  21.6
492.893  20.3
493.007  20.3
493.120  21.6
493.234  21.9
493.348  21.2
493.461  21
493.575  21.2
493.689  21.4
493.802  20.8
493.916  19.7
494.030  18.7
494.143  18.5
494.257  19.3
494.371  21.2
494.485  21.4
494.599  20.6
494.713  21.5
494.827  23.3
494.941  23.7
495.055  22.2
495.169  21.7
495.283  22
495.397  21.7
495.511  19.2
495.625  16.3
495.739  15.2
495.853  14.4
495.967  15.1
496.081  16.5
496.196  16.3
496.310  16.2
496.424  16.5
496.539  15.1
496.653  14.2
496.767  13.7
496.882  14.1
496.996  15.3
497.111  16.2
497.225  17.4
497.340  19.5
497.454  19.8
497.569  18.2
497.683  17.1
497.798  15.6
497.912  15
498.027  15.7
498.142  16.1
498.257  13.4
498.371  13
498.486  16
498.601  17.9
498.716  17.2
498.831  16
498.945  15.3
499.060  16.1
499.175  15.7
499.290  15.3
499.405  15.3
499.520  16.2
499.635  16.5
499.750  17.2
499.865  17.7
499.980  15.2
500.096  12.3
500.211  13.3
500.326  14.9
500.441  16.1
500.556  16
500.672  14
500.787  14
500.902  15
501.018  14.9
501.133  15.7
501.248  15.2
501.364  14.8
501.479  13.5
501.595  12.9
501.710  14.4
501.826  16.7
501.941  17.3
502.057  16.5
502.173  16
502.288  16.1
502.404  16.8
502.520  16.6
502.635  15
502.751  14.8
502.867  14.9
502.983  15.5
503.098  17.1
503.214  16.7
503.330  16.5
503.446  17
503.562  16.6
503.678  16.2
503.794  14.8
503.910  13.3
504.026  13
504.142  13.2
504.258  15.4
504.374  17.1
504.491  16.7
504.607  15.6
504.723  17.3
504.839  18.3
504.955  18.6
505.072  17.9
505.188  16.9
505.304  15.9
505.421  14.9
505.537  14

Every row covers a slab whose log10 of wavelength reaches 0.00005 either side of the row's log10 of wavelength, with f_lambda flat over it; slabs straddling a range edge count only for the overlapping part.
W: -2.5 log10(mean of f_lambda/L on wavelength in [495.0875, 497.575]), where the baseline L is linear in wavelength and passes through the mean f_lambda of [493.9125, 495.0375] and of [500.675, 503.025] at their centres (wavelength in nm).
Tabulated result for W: 0.14 mag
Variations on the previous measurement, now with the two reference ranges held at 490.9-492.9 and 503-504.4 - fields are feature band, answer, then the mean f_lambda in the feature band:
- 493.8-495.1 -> -0.17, 20.9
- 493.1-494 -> -0.16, 21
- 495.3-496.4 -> 0.03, 17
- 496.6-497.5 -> 0.06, 16.2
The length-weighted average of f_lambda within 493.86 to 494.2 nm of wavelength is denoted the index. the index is 19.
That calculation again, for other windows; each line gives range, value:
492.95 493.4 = 21.2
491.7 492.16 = 16.9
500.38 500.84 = 15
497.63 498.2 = 15.9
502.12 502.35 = 16.1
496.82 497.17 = 15.2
